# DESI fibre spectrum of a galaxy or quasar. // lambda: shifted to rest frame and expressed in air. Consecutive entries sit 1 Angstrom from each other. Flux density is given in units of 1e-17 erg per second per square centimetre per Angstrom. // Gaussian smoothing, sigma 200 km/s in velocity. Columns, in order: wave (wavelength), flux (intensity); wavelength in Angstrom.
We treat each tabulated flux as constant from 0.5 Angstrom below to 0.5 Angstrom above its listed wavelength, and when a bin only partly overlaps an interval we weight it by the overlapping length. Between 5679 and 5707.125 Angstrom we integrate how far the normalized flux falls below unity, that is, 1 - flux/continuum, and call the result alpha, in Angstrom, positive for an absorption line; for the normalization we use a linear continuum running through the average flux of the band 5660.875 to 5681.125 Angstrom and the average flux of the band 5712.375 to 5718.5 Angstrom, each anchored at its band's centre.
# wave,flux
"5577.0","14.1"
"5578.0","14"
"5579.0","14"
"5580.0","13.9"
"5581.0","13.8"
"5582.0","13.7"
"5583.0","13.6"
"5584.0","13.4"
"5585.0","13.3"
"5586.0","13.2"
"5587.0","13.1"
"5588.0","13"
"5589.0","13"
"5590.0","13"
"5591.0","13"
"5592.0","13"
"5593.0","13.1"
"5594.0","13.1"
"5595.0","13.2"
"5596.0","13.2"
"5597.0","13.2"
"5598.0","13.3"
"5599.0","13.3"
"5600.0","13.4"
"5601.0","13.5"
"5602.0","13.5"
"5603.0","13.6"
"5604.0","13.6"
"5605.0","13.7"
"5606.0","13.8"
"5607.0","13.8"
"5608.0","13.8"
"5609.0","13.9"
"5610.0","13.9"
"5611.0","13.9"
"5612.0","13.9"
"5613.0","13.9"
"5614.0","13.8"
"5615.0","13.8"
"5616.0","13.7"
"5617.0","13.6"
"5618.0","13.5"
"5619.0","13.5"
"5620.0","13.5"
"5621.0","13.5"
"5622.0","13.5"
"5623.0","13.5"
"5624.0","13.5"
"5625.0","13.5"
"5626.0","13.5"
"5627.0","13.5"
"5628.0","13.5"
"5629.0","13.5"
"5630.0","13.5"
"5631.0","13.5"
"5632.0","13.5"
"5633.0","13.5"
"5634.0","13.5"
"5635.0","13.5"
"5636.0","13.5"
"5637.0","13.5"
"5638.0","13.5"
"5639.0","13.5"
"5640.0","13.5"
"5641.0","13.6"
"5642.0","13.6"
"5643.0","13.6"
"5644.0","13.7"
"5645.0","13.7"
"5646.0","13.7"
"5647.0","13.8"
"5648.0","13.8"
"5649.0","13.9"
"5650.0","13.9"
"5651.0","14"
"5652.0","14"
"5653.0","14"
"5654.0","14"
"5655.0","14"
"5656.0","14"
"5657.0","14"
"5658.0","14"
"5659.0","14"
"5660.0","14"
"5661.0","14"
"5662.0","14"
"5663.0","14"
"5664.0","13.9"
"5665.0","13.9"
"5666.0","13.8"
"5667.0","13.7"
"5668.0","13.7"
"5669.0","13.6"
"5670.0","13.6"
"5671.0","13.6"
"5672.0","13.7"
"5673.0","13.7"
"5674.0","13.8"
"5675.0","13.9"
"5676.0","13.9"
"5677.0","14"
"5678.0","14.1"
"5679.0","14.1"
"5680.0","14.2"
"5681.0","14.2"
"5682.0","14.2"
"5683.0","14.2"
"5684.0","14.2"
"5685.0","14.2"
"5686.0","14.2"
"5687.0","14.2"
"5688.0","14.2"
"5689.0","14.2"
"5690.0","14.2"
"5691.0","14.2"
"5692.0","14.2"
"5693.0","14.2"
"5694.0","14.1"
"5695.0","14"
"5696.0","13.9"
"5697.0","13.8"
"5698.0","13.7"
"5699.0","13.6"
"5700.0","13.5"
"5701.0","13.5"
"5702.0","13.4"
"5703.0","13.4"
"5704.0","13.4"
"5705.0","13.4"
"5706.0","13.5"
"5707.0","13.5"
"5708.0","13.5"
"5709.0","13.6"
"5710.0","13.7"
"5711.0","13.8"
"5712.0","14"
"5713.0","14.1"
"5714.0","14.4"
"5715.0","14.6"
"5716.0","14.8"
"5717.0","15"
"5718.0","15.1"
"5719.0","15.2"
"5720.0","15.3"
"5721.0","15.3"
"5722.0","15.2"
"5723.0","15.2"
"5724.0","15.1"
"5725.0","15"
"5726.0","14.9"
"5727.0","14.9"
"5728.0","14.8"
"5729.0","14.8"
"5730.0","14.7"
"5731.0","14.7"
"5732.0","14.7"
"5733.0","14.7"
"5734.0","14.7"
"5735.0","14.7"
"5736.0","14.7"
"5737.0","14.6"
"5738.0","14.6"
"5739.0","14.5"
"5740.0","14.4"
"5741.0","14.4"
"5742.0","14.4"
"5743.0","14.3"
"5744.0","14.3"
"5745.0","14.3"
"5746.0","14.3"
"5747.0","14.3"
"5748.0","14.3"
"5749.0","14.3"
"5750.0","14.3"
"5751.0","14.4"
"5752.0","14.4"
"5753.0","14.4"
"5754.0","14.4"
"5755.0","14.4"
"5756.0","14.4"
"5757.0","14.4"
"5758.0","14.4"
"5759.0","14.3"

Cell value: 0.7 Angstrom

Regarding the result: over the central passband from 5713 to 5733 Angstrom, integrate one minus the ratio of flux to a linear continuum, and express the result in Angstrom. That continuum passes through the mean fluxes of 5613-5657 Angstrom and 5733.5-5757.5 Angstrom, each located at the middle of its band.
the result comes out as -0.9 Angstrom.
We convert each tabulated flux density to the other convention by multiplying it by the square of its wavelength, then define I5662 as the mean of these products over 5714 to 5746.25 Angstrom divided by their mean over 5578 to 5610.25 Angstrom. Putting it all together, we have 1.15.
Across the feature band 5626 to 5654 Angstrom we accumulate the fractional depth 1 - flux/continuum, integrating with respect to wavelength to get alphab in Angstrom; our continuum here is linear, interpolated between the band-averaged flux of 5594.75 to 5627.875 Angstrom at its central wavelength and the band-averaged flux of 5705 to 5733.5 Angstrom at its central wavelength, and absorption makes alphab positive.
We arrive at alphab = 0.4 Angstrom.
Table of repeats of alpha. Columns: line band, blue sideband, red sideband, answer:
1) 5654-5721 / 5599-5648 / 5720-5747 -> 1.1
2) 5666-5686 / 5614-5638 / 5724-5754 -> 0.1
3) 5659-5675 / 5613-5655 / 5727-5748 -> 0.1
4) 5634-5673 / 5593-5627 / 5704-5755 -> 0.3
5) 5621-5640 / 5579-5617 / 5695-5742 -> 0.3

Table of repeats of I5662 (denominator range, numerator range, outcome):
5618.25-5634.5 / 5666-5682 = 1.04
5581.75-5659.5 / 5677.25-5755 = 1.09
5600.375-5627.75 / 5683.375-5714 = 1.05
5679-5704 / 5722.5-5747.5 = 1.06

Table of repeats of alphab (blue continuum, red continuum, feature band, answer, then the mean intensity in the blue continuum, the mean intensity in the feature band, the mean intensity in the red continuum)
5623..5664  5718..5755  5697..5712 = 0.8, 13.7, 13.6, 14.7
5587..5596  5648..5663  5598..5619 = -0.6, 13.1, 13.7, 14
